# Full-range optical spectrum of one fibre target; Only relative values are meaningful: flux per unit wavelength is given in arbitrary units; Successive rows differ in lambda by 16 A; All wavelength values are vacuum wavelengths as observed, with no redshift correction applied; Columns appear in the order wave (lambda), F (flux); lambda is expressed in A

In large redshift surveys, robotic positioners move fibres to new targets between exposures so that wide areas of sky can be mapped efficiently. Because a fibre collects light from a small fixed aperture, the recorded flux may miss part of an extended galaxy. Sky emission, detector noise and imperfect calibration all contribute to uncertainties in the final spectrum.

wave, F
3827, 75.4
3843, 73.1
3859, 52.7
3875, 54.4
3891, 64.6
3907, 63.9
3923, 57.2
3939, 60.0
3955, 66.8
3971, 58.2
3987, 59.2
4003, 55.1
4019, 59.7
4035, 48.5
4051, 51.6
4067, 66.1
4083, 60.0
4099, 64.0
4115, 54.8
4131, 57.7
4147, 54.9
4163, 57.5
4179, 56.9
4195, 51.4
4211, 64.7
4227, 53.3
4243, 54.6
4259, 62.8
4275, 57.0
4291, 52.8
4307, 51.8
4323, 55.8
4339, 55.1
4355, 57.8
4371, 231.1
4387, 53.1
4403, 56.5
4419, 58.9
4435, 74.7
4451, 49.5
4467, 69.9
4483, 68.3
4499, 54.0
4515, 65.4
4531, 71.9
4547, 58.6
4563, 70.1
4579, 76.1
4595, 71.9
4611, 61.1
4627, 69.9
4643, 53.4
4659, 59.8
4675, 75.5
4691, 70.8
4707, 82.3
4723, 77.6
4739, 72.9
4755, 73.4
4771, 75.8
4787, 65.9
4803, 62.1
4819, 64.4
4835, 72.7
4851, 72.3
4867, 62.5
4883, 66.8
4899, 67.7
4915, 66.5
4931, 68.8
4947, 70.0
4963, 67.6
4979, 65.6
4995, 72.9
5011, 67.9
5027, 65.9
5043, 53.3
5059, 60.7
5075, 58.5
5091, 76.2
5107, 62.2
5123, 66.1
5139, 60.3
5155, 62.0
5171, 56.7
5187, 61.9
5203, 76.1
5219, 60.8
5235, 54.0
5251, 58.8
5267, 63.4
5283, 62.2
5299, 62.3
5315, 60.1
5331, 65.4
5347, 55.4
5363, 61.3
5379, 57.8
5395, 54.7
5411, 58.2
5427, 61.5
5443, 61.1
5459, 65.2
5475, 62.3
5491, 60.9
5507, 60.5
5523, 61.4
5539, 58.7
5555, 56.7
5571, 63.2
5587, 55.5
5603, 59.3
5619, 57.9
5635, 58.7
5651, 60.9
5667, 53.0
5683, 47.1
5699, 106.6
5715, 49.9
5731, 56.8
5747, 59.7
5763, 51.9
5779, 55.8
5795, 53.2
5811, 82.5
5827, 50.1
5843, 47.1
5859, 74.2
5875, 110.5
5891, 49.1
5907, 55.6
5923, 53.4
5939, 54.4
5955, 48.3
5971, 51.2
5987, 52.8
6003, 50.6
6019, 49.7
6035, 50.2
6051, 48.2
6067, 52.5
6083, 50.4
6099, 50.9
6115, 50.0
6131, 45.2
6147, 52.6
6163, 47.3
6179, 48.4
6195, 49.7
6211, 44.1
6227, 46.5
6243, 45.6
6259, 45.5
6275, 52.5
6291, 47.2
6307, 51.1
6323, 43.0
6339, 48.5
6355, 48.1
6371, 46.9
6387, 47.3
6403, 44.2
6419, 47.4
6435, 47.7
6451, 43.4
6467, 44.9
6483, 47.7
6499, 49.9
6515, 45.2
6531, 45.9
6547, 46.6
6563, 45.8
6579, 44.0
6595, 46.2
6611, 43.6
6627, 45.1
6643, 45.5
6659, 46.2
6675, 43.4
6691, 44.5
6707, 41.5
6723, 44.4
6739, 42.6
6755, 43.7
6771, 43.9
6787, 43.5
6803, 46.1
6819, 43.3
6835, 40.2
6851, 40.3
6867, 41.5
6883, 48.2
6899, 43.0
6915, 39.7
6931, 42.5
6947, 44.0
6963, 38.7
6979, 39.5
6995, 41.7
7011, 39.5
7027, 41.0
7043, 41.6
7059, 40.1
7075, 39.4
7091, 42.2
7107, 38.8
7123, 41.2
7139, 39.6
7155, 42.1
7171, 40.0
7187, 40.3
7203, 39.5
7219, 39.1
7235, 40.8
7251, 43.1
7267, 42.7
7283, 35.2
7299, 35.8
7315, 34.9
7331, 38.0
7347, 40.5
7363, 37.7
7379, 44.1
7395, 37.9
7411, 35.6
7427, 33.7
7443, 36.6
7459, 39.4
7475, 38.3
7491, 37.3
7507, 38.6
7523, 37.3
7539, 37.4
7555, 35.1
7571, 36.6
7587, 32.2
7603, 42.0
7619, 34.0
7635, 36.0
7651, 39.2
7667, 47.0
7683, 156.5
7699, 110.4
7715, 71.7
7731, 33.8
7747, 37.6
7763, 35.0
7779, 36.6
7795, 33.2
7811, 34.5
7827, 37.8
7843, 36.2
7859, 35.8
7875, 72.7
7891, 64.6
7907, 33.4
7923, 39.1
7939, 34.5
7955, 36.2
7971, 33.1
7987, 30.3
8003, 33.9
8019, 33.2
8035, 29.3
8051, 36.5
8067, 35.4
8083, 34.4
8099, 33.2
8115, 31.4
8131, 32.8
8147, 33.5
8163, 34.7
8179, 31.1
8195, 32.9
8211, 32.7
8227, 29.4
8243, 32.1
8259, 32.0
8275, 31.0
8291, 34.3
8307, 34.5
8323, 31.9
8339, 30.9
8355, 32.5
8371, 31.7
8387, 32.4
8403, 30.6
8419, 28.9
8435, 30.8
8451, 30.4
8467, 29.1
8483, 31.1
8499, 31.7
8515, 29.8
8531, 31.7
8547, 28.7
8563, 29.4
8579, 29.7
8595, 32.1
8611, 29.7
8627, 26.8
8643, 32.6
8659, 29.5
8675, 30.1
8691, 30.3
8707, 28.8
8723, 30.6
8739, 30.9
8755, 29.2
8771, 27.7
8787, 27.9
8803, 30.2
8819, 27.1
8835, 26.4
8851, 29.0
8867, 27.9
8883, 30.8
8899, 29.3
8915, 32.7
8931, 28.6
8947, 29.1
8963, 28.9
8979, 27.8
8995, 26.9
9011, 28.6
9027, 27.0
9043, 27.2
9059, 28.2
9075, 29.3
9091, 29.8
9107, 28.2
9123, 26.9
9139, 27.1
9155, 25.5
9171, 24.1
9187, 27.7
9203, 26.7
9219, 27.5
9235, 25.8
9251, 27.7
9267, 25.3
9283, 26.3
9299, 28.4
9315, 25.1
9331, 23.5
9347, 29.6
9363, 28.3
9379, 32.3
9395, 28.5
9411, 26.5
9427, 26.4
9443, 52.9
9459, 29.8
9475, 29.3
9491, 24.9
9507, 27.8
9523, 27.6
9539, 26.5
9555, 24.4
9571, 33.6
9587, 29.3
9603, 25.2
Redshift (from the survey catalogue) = 0.172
